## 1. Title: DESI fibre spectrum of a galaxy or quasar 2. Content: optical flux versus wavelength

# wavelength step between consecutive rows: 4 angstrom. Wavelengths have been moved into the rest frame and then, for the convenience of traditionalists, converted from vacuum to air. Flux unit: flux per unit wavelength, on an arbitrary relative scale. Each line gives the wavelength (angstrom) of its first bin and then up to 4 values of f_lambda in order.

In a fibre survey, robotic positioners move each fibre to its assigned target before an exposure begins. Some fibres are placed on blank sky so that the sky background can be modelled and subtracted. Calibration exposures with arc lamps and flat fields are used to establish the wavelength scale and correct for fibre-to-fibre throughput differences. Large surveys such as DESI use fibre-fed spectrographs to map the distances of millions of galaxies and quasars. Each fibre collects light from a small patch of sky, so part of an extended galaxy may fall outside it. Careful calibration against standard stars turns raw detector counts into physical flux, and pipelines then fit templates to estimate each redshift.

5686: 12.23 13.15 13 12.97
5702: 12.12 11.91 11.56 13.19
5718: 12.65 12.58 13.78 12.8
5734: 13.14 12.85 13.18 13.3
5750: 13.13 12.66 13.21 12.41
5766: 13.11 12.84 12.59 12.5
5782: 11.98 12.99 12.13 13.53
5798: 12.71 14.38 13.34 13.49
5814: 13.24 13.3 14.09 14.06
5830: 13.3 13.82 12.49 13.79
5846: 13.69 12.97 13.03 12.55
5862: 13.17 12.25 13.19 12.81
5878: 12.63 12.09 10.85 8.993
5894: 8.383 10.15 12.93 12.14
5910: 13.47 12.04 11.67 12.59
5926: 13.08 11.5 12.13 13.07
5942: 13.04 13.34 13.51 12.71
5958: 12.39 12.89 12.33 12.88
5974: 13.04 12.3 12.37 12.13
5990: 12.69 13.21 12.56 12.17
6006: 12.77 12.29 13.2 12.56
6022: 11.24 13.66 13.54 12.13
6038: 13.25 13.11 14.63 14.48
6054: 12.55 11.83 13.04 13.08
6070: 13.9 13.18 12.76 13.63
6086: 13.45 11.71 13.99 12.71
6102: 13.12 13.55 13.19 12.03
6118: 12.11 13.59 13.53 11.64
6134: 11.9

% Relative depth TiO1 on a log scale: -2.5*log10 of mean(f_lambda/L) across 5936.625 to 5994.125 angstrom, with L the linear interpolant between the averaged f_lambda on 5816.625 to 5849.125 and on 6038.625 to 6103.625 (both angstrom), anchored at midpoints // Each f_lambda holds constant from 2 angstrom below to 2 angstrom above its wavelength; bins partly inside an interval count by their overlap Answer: 0.05 mag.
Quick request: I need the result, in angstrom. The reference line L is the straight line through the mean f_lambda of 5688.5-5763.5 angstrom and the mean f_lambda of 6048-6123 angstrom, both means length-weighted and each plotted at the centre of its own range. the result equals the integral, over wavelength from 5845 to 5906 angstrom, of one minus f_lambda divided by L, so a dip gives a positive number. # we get 4.5 angstrom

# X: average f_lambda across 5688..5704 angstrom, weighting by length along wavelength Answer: 12.8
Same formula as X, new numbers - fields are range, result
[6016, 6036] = 12.6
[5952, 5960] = 12.6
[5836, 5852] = 13.2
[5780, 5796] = 12.7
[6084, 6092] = 12.6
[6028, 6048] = 13.3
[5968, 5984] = 12.6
